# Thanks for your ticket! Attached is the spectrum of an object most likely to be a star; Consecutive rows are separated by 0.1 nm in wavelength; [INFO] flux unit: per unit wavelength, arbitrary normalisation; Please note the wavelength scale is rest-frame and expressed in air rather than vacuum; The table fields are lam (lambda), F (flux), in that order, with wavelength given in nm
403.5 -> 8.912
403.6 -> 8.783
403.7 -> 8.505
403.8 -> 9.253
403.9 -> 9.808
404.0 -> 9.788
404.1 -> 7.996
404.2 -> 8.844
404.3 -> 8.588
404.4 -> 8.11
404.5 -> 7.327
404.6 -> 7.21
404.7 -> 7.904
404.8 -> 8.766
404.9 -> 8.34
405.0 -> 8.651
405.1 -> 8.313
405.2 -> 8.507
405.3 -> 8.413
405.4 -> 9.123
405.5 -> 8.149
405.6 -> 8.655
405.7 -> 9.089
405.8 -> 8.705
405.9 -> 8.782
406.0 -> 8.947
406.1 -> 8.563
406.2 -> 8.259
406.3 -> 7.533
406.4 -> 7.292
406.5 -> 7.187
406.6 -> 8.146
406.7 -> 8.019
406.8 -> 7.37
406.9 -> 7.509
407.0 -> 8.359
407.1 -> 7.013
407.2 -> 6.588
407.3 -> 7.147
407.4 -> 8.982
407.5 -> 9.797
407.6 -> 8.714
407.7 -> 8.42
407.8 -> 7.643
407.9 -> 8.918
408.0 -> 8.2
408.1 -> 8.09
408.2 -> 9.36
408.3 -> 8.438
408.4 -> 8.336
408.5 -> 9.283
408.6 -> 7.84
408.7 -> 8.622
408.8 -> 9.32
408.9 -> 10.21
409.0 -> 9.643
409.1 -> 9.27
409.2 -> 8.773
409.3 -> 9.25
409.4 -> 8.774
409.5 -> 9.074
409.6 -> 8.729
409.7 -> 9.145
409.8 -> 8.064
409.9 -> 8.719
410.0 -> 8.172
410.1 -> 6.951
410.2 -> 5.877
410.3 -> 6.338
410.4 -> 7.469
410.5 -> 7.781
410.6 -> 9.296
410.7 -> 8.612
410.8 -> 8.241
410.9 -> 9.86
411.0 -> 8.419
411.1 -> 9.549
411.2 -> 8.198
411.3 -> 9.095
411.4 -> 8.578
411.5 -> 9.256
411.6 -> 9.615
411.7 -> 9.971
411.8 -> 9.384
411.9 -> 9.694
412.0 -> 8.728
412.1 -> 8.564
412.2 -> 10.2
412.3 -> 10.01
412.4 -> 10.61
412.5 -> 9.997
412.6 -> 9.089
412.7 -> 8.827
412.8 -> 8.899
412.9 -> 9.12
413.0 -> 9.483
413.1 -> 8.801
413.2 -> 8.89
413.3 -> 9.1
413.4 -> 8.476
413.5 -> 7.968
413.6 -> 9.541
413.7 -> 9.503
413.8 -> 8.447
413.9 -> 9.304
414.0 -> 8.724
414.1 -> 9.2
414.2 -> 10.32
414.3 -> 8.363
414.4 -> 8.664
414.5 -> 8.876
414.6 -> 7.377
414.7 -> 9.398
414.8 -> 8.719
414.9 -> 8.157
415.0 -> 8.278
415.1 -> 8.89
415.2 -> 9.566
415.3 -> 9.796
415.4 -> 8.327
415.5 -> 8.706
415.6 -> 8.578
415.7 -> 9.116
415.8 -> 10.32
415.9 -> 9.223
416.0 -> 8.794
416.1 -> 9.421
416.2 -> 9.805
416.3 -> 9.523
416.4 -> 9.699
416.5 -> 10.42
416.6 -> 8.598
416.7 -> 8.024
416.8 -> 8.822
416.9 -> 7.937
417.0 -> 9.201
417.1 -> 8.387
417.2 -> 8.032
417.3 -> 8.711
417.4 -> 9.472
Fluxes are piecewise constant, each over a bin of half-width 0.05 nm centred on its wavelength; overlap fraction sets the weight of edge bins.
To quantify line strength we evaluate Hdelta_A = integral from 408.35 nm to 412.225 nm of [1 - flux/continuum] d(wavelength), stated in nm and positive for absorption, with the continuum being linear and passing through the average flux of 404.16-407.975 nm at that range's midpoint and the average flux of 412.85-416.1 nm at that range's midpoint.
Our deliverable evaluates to -0.07 nm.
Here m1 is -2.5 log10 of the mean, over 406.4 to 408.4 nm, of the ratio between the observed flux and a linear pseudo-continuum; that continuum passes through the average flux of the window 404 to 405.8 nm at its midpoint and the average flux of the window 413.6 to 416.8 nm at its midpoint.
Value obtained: 0.06 mag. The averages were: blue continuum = 8.4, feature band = 8.09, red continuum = 9.04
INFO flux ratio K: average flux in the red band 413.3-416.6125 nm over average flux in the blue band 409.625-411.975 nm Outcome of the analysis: 1.1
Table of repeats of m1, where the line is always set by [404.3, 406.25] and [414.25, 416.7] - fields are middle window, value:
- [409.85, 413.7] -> 0.00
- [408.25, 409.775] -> -0.04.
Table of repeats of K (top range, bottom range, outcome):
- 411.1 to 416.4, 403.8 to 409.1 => 1.08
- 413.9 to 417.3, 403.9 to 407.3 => 1.09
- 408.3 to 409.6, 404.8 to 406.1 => 1.04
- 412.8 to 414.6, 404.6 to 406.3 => 1.05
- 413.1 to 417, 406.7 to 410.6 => 1.08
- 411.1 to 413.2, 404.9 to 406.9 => 1.12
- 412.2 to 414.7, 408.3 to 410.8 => 1.07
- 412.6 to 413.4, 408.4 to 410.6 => 1.06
